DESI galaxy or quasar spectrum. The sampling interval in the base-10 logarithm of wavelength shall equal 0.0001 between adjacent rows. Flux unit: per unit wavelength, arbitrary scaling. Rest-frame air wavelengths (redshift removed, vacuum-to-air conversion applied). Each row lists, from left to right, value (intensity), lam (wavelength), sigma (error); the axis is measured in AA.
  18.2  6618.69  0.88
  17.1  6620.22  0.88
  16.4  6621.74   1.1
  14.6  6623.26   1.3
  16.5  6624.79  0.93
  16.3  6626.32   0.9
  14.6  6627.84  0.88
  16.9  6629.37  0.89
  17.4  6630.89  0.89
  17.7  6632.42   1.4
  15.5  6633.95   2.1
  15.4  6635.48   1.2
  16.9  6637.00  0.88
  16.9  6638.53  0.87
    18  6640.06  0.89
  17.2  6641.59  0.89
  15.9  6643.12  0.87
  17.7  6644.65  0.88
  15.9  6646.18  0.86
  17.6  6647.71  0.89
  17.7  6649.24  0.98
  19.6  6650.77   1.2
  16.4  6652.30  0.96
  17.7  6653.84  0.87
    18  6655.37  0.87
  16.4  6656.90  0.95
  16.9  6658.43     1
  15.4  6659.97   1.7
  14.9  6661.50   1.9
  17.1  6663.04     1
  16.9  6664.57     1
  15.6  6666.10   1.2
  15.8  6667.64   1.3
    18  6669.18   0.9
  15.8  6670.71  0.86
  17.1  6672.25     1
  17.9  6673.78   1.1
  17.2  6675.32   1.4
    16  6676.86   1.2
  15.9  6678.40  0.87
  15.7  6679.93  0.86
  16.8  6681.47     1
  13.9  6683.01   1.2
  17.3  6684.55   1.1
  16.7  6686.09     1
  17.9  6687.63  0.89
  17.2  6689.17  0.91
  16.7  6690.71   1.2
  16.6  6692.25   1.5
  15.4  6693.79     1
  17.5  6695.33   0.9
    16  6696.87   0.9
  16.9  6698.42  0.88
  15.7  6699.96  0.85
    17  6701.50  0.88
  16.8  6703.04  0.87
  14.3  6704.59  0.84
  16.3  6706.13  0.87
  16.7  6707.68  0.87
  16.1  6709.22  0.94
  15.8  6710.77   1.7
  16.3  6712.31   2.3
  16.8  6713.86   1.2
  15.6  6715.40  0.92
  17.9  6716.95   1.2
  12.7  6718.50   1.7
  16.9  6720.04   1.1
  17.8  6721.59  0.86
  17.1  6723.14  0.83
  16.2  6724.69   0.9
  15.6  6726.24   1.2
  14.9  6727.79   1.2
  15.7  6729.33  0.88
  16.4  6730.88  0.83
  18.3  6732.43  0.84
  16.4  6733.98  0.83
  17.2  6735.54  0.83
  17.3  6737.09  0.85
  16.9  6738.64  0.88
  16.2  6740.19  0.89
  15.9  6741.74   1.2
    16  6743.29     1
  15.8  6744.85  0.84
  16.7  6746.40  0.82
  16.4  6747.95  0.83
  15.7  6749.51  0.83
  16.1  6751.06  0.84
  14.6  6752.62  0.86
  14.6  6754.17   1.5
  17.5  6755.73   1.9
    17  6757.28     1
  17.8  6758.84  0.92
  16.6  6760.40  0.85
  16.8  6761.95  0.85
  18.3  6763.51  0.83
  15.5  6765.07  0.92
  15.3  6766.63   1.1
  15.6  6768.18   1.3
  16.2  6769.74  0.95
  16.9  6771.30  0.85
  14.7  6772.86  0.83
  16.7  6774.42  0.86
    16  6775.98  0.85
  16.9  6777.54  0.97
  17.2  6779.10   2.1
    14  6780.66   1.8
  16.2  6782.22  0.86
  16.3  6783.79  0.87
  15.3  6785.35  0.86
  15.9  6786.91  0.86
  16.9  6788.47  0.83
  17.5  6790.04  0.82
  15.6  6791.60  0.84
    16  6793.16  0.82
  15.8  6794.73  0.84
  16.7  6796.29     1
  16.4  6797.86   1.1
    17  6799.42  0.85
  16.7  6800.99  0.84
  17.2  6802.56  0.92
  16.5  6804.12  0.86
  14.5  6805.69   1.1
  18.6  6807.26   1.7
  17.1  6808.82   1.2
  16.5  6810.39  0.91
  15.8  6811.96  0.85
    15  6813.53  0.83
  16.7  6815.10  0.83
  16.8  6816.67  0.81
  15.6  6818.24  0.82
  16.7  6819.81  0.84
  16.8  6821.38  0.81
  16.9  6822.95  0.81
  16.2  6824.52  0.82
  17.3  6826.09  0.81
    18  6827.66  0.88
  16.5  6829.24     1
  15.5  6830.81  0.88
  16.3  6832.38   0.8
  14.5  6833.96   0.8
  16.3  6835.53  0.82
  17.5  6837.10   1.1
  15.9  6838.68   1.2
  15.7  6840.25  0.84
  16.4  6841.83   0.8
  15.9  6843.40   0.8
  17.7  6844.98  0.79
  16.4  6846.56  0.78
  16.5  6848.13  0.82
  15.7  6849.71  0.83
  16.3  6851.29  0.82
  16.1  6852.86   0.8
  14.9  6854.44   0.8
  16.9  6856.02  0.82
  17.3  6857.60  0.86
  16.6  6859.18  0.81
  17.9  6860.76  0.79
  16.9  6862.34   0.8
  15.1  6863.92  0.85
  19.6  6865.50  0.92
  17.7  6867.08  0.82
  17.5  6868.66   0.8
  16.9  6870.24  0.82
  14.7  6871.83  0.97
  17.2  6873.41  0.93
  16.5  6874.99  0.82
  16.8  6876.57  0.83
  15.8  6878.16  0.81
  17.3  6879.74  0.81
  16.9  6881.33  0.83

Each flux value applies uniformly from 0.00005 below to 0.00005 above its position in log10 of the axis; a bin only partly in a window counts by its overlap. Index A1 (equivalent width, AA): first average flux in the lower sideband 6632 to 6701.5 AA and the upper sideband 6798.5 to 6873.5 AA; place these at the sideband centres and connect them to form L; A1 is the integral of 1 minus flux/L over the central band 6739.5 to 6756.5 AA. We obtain 0.7 AA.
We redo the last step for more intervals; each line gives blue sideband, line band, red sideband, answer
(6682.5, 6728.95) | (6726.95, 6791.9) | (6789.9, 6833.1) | 0.44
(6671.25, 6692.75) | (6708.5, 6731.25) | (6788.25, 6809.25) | 0.68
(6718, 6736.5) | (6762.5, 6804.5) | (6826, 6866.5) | 0.38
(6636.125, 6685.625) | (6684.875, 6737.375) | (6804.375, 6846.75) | 0.68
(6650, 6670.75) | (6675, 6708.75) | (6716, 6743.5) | 0.49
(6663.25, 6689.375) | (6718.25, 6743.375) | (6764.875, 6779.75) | -0.15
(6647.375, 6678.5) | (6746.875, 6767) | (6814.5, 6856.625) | 0.29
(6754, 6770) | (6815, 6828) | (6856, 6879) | 0.00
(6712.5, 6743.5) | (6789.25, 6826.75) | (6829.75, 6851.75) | -0.56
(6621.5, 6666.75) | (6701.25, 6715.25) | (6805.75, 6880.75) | 0.39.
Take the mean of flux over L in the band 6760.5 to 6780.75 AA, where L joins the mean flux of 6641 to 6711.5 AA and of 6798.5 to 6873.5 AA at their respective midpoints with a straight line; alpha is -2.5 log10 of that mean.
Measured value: 0.02 mag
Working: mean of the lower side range 16.6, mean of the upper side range 16.5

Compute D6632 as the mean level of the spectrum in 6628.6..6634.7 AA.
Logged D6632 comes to 16.9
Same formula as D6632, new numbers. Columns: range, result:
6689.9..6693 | 16.7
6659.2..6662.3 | 15.1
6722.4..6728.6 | 16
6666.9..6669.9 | 16.9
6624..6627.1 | 16.4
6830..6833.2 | 15.9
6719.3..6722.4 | 17.3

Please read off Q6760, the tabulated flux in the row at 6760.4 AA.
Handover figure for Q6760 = 16.6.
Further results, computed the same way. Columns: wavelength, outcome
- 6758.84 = 17.8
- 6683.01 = 13.9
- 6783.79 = 16.3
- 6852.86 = 16.1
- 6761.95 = 16.8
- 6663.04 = 17.1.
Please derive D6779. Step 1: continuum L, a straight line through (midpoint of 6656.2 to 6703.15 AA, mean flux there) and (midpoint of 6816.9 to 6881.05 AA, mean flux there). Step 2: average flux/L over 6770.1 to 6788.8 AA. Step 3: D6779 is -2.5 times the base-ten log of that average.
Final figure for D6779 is 0.031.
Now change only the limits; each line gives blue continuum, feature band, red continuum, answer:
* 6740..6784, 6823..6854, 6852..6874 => 0.020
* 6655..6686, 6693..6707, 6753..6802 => 0.012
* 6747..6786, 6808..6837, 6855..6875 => 0.015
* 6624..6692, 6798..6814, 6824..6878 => 0.005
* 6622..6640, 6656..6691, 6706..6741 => -0.009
